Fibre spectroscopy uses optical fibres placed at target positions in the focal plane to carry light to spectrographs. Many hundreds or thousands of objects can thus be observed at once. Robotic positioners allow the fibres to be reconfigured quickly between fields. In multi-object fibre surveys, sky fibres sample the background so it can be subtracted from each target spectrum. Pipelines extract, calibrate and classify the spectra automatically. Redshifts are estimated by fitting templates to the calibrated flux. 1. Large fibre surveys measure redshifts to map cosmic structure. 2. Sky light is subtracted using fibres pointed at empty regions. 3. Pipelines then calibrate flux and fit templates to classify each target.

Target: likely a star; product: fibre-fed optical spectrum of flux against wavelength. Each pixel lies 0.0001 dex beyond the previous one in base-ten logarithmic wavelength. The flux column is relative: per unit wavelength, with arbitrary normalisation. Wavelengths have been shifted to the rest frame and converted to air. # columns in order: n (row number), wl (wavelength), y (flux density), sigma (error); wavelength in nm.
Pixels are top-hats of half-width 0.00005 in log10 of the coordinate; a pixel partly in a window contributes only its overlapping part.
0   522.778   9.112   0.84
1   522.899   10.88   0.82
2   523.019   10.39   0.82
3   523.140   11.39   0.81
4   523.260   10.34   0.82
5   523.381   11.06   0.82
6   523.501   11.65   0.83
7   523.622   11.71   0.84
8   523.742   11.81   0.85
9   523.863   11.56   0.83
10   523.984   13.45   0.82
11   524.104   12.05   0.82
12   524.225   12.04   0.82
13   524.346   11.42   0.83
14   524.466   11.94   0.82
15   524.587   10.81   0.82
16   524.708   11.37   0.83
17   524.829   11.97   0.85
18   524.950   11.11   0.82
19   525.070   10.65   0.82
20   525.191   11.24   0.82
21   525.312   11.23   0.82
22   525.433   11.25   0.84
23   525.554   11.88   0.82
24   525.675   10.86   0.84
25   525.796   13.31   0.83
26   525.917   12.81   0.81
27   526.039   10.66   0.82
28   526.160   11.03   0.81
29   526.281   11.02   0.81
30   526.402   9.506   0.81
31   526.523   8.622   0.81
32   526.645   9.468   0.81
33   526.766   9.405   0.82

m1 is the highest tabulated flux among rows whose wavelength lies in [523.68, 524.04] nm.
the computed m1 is 13.45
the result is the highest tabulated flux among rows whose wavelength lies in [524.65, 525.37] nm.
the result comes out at 11.97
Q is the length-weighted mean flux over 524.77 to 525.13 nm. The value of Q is 11.3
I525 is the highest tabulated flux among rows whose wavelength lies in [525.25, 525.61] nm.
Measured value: 11.88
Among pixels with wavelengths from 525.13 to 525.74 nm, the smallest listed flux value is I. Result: 10.86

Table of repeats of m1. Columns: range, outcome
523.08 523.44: 11.39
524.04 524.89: 12.05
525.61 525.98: 13.31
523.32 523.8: 11.81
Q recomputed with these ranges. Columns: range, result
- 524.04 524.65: 11.7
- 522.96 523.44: 10.8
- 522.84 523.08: 10.6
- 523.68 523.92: 11.7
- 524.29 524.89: 11.5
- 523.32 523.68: 11.5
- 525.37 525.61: 11.6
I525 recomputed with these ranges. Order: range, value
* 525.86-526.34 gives 12.81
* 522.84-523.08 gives 10.88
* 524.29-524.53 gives 11.94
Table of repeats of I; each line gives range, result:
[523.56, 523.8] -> 11.71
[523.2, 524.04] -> 10.34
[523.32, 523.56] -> 11.06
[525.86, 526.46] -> 9.506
